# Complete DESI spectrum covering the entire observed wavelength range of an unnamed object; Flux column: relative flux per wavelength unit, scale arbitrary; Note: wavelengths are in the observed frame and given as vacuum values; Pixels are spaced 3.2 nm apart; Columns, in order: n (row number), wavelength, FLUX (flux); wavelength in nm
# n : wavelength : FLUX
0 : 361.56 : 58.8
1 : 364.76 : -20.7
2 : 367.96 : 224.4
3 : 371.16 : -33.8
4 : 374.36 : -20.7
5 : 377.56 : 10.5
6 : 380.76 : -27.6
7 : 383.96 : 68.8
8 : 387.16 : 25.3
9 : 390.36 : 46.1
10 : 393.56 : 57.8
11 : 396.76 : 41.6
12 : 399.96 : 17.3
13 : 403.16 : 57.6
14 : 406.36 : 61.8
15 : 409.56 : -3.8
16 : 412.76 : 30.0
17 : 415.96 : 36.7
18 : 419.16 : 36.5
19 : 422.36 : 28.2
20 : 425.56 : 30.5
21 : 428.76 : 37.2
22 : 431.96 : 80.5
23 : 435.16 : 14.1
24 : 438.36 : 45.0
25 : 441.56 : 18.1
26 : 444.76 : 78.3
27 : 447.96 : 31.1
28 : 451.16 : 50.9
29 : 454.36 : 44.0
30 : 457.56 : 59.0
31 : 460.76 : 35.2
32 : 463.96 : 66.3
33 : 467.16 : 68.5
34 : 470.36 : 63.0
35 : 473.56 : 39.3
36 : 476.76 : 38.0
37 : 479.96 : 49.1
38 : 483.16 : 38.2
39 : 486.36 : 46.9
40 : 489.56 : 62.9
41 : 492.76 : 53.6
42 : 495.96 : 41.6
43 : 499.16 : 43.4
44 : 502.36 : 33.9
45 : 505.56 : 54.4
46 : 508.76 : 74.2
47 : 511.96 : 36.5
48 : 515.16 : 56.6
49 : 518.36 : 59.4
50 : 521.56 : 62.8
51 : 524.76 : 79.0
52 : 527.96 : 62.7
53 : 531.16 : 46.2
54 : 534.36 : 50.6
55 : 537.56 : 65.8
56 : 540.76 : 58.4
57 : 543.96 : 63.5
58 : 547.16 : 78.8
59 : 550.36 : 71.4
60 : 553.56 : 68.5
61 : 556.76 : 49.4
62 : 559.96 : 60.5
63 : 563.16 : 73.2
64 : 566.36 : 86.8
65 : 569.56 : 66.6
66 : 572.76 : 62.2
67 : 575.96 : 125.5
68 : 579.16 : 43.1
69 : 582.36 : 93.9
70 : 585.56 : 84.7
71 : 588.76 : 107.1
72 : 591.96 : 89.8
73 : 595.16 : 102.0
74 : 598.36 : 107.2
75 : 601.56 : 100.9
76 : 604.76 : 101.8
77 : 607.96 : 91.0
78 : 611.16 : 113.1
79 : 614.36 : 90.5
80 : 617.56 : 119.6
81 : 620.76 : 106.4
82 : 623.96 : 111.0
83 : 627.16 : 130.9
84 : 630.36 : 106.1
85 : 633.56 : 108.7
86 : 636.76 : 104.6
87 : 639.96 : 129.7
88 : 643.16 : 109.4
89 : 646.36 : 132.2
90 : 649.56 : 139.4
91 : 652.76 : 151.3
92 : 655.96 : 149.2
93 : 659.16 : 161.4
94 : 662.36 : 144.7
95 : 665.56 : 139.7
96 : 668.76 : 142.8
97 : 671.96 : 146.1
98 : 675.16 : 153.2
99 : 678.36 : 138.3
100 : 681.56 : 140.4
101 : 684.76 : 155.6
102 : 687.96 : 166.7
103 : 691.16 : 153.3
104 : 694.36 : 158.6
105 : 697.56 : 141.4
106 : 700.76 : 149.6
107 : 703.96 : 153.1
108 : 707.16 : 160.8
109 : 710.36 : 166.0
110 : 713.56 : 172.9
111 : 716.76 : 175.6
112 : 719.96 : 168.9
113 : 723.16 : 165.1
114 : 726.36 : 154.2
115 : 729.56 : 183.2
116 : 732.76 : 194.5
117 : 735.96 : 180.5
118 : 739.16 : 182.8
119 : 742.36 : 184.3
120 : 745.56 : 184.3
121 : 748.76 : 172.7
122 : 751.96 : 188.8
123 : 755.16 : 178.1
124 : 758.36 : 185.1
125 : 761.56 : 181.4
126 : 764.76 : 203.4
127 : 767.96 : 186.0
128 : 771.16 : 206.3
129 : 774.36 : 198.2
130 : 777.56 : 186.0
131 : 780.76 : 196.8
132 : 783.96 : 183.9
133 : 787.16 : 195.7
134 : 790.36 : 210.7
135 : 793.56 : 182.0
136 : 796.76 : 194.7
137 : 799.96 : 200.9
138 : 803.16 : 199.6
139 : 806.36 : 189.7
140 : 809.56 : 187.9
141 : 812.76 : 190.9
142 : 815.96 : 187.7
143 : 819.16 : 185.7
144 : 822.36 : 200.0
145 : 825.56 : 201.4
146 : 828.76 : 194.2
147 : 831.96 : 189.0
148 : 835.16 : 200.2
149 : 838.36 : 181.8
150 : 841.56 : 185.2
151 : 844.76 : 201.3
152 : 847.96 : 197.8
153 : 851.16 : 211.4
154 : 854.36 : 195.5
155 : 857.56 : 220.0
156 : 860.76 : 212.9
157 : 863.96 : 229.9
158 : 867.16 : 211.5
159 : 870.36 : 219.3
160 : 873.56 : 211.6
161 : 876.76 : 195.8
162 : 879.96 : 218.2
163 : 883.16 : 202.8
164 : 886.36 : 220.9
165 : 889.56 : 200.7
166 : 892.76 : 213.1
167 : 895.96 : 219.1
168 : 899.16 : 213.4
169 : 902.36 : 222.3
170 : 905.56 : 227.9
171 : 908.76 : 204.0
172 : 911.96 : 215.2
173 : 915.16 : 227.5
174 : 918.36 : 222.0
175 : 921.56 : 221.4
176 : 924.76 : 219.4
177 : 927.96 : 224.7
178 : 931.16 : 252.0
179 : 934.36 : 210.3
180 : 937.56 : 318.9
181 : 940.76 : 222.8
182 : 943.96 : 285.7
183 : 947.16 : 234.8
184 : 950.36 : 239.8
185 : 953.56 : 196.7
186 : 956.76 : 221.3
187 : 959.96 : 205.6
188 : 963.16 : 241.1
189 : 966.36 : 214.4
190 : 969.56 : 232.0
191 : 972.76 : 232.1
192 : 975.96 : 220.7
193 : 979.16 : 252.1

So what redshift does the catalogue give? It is 0.544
